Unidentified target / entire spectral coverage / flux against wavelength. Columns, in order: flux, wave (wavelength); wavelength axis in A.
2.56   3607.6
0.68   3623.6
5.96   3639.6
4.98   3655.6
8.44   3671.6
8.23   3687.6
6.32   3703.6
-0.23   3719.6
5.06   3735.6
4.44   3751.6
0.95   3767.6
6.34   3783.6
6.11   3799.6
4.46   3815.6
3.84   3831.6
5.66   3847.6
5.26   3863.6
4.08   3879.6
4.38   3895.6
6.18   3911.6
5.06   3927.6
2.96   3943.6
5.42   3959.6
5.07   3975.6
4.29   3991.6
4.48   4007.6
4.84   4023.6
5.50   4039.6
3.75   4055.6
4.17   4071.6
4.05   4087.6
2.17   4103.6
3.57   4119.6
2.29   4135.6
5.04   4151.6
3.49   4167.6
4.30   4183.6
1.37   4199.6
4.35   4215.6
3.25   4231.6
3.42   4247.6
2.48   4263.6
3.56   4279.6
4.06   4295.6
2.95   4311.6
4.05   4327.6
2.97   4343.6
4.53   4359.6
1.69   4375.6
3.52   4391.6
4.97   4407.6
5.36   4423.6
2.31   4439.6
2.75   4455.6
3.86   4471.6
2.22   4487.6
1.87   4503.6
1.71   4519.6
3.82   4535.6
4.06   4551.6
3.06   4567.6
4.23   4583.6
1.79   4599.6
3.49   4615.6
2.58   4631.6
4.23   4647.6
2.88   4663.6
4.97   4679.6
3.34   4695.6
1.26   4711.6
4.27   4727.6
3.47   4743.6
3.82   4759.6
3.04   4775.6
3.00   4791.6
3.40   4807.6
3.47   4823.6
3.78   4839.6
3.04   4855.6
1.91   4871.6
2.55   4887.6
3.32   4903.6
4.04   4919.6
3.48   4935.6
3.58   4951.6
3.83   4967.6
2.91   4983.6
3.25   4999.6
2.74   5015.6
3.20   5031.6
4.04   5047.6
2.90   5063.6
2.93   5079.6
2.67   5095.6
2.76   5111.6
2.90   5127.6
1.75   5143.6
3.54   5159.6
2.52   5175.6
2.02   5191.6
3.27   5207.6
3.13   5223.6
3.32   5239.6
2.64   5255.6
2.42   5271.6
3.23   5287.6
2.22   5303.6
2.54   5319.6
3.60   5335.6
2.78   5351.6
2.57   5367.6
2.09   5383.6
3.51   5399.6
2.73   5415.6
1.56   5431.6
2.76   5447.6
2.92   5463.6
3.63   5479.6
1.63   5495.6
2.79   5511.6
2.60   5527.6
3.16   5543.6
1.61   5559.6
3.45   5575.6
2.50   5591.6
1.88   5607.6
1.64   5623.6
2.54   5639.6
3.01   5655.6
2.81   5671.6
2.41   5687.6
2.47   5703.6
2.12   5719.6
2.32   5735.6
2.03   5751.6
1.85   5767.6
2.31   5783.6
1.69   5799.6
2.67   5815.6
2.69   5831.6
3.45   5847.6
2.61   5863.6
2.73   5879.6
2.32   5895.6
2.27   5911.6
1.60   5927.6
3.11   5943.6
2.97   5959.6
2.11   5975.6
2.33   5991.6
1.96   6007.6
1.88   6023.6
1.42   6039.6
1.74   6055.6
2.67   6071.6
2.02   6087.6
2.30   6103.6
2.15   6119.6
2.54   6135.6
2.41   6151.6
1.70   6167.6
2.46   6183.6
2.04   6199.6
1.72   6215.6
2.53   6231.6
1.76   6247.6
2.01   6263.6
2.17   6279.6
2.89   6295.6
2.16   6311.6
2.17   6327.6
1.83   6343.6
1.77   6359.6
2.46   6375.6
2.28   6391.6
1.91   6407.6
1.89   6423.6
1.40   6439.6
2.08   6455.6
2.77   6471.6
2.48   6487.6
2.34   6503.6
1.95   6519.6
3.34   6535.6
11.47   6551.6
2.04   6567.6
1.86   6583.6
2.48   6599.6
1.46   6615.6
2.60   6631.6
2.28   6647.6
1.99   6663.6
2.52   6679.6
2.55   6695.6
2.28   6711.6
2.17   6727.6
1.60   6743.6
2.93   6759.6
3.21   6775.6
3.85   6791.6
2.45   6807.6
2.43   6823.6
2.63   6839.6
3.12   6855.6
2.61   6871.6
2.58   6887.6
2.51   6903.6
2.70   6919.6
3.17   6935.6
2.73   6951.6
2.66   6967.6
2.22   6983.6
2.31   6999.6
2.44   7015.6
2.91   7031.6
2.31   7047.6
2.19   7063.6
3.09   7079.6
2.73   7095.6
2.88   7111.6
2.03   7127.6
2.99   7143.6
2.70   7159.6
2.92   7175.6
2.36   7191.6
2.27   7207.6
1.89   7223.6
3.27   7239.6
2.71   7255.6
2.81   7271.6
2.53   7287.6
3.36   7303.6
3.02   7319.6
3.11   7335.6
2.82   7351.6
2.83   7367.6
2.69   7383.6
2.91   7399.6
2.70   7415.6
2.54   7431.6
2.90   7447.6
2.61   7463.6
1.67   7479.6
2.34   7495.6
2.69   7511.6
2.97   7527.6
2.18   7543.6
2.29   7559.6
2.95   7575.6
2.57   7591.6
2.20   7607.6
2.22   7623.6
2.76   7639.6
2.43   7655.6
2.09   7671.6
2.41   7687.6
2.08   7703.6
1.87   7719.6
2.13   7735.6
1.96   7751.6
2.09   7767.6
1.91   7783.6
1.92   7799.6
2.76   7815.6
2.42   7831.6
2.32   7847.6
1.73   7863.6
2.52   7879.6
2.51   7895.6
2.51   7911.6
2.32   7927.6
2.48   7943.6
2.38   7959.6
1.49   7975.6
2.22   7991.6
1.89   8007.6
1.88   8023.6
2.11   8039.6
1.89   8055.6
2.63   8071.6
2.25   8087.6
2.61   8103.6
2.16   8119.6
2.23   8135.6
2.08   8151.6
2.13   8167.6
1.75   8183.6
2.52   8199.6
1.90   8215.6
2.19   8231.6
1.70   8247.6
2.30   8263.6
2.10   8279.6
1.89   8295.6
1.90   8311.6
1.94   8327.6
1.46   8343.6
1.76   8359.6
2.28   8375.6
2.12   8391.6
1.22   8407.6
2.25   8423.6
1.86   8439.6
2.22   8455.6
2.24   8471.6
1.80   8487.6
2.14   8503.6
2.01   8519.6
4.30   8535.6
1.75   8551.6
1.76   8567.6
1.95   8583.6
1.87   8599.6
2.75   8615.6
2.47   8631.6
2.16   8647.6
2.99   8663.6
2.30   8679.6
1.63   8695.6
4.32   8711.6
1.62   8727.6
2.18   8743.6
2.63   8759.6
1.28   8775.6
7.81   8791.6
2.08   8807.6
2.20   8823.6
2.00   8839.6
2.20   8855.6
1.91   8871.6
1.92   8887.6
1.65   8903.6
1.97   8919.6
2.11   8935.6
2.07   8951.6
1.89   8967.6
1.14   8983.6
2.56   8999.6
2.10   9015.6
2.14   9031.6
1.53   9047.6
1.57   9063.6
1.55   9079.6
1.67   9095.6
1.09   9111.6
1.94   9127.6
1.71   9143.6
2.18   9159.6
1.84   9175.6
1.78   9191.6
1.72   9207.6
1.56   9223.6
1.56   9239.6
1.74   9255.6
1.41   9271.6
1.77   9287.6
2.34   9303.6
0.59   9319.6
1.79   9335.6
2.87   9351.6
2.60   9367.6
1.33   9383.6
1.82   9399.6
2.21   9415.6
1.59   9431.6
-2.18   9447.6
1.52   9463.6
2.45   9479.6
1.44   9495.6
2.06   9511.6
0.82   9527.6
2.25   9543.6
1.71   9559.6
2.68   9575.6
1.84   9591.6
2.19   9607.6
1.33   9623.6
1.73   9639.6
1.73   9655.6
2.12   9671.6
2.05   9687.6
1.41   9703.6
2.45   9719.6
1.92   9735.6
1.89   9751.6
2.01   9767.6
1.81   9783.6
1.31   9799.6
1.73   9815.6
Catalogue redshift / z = 0.76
